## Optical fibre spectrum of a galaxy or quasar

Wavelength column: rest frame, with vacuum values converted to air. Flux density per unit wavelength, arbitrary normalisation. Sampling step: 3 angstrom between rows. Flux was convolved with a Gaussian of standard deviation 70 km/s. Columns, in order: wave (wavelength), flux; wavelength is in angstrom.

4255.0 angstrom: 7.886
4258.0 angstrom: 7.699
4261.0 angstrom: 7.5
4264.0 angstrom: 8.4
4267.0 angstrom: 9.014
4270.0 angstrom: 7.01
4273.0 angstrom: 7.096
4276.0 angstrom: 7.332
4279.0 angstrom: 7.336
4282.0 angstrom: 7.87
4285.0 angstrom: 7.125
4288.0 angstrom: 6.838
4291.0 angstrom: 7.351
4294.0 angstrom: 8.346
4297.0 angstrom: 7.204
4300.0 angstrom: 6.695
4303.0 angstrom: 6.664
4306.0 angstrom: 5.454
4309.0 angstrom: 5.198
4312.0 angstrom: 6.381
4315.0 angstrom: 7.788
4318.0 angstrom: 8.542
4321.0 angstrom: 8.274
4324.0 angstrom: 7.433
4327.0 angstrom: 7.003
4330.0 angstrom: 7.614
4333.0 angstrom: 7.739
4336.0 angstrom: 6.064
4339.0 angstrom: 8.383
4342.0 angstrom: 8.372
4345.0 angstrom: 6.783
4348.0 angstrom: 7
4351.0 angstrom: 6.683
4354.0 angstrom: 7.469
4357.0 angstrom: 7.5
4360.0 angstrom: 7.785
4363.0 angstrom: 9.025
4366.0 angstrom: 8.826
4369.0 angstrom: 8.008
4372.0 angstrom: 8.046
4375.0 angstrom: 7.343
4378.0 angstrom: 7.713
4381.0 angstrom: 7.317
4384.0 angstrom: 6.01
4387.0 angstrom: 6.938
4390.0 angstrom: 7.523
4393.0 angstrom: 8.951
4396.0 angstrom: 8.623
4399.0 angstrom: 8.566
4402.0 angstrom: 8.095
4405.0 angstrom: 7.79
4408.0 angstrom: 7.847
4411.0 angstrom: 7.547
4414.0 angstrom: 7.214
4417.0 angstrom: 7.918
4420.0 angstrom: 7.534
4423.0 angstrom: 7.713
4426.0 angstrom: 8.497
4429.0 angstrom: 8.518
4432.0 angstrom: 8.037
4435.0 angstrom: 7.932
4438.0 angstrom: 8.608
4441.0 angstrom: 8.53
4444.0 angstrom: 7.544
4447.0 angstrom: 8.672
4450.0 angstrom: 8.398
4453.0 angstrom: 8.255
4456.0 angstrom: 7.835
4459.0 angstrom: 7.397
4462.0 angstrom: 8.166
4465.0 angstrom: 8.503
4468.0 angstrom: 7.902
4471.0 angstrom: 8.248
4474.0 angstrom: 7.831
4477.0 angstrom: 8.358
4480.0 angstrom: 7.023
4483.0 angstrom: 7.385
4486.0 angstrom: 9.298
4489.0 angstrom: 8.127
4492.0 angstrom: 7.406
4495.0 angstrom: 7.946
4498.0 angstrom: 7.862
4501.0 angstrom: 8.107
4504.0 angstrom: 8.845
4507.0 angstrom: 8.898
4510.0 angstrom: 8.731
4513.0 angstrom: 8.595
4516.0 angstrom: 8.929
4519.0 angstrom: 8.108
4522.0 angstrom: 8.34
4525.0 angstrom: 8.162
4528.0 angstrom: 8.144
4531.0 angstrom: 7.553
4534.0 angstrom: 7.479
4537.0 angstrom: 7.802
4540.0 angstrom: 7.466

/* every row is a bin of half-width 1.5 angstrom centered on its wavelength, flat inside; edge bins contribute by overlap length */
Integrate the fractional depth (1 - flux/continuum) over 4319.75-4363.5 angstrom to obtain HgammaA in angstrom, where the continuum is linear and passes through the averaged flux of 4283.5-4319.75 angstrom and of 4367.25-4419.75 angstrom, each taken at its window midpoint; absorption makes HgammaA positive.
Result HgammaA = -1.2 angstrom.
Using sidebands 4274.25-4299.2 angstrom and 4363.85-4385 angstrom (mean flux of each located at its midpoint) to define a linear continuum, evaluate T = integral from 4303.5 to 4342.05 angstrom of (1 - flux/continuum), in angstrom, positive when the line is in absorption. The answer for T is 1.7 angstrom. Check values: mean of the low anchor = 7.4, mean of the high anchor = 7.69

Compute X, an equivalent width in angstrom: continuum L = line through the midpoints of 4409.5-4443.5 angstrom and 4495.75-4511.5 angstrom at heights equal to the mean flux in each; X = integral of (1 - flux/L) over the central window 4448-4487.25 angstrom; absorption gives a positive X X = 0.9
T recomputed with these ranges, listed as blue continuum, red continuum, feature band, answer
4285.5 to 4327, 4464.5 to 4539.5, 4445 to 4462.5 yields -0.5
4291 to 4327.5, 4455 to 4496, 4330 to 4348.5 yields -0.5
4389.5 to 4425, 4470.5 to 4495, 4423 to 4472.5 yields -1.4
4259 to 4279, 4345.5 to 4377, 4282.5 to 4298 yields 0.6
